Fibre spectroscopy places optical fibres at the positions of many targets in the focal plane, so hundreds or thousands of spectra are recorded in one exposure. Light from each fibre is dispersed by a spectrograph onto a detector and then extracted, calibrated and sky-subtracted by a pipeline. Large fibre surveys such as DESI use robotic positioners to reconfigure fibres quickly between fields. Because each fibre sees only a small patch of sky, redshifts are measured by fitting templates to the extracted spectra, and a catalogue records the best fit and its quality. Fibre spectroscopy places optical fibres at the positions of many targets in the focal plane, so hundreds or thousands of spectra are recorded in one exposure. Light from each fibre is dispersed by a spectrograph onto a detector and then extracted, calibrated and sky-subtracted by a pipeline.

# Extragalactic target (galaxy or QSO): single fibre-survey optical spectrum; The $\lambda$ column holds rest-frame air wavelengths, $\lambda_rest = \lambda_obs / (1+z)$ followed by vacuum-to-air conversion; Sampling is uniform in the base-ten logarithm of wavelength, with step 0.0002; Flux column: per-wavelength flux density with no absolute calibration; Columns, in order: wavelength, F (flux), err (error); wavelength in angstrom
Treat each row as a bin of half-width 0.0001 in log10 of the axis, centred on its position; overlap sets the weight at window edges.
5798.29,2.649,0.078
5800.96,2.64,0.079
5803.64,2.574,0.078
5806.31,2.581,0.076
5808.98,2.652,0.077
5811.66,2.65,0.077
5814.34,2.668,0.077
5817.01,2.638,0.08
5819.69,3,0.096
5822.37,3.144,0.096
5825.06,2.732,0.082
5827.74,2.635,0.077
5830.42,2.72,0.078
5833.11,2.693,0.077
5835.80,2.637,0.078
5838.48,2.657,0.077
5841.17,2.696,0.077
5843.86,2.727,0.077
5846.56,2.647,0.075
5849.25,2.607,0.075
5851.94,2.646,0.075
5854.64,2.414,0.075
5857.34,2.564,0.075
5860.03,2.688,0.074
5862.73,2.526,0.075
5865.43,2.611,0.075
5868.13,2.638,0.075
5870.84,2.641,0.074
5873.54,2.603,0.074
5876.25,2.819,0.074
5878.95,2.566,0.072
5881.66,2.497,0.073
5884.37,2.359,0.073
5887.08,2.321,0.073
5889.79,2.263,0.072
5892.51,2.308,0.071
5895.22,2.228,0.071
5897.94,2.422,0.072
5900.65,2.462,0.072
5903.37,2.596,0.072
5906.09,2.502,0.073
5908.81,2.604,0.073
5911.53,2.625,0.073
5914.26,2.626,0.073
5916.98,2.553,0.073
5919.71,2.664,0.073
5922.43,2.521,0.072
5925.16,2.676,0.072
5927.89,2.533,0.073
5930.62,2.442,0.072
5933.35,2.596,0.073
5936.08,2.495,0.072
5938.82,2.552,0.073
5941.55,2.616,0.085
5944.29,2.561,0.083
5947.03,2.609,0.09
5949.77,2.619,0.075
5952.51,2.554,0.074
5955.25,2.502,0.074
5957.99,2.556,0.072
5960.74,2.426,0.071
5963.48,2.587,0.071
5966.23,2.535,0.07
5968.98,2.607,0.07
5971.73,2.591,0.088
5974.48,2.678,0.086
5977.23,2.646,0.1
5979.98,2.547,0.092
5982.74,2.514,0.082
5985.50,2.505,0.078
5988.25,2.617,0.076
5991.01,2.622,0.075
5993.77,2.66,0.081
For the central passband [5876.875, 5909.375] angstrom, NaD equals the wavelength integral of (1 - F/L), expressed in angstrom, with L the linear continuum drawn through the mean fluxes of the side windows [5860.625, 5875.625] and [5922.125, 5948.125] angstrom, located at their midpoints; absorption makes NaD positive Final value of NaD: 2.06 angstrom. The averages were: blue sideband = 2.62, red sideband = 2.56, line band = 2.43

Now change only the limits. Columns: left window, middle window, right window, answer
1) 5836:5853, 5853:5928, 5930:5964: 2.3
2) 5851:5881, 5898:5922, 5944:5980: 0.2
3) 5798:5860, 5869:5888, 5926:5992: 0.6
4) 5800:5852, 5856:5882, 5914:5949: 0.3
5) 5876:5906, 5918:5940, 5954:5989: -0.6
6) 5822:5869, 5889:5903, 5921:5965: 1.3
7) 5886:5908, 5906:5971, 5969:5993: -2.0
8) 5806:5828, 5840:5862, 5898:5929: 0.6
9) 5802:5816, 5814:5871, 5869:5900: -2.8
